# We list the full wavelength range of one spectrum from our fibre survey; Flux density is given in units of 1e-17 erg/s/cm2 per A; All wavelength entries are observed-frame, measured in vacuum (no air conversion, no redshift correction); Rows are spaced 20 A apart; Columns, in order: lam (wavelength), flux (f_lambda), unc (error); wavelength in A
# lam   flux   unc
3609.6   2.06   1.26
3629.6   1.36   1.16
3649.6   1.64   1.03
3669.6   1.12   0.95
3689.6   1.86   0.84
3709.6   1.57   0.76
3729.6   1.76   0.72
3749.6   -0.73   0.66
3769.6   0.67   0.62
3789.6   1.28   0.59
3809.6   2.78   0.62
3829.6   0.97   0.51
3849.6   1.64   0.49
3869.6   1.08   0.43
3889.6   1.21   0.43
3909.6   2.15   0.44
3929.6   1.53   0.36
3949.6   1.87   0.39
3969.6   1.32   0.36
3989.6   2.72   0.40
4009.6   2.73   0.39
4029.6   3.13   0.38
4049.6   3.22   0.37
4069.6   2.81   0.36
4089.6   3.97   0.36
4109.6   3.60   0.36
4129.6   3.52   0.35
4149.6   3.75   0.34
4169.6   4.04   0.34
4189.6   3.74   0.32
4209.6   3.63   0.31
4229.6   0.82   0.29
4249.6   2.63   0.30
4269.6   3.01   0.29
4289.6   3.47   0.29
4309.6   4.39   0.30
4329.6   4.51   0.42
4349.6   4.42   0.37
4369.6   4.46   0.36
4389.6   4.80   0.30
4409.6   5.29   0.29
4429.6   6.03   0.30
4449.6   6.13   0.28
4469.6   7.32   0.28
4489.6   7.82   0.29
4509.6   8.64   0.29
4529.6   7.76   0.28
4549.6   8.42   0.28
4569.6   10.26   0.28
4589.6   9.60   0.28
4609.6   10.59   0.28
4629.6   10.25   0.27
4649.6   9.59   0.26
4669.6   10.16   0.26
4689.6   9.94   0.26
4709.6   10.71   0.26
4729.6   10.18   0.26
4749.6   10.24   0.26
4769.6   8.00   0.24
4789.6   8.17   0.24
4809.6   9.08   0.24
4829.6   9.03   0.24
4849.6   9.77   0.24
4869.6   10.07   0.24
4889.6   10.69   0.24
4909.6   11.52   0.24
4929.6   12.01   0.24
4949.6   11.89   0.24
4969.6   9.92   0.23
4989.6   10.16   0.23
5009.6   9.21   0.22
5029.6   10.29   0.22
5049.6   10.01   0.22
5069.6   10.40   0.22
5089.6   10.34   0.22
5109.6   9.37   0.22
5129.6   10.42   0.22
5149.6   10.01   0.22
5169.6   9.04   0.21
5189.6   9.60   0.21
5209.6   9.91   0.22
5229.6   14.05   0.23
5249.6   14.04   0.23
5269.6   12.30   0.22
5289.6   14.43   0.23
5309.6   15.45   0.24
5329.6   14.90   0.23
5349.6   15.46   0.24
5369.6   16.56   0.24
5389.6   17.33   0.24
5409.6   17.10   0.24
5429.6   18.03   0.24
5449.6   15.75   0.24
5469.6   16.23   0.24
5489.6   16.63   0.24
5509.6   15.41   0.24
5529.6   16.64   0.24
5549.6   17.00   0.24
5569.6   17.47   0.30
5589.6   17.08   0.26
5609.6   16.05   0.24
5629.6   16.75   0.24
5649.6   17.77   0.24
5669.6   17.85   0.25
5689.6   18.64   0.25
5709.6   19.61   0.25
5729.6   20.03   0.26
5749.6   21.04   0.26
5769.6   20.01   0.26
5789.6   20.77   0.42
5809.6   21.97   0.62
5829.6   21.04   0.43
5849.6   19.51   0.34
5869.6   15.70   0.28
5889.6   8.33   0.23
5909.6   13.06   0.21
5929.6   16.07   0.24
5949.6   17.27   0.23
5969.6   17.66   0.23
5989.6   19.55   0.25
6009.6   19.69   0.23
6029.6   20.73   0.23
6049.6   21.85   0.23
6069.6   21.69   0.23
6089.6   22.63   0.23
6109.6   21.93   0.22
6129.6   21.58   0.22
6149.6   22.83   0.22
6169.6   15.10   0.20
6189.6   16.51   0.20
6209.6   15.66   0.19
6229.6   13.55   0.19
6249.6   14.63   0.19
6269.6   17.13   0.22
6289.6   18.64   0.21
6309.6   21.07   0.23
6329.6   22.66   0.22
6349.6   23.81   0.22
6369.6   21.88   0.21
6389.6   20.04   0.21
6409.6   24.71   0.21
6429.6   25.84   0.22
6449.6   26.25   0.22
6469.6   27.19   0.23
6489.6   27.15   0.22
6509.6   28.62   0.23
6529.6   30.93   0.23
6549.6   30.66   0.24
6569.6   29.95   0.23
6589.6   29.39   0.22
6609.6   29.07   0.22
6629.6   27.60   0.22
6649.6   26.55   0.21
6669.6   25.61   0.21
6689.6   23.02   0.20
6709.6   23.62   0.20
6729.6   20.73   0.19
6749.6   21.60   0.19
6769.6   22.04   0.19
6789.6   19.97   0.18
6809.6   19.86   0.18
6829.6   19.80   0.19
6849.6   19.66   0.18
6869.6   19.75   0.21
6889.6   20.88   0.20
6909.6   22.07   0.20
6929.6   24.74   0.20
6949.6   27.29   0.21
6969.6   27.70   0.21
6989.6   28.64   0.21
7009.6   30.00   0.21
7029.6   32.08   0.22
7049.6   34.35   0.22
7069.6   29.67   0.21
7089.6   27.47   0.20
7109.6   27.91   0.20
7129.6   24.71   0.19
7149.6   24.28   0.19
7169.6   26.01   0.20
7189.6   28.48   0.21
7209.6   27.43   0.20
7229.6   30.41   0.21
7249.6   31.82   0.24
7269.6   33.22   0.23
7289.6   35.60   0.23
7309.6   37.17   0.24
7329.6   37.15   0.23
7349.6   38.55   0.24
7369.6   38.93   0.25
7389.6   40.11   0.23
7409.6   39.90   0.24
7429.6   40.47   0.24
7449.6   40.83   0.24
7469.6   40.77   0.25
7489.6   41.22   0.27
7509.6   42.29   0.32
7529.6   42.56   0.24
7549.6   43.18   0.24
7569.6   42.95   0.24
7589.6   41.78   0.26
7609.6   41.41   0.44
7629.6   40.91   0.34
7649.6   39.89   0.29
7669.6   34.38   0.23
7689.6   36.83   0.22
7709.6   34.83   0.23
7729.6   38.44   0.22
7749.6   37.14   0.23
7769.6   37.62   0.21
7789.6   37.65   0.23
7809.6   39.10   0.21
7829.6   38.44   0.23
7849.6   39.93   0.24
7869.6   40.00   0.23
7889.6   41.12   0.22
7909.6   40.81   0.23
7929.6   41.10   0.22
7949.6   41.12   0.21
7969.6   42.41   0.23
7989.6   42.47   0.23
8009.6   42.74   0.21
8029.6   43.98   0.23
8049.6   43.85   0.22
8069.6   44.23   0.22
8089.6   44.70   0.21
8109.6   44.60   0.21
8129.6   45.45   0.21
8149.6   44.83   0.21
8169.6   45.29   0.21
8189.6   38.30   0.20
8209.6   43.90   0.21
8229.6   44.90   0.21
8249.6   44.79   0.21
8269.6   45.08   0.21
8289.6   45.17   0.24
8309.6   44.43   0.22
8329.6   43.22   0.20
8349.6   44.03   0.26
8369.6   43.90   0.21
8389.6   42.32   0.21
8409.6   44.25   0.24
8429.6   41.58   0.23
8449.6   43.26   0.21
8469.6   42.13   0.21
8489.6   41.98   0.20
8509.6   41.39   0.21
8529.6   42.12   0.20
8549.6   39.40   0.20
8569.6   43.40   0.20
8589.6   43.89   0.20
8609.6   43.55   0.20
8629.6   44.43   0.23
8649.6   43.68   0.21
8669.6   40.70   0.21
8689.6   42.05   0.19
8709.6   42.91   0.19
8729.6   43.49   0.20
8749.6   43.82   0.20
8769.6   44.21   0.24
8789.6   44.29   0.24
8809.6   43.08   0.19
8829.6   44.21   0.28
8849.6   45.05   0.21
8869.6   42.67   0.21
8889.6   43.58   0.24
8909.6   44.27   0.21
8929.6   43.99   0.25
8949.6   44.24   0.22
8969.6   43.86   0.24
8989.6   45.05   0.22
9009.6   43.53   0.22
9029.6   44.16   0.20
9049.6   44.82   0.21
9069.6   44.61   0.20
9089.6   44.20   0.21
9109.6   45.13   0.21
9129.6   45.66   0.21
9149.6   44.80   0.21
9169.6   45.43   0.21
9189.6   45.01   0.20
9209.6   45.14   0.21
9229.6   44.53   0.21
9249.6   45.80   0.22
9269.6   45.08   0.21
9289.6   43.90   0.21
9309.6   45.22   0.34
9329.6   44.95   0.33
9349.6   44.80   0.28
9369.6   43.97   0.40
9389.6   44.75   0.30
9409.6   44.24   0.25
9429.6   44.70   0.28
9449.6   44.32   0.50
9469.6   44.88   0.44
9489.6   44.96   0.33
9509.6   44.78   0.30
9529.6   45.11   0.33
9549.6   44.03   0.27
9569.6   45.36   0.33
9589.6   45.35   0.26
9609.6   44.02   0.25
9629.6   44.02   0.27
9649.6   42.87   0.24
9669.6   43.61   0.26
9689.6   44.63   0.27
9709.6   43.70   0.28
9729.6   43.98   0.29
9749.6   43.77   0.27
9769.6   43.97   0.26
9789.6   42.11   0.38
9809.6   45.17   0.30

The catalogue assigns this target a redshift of 0.000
